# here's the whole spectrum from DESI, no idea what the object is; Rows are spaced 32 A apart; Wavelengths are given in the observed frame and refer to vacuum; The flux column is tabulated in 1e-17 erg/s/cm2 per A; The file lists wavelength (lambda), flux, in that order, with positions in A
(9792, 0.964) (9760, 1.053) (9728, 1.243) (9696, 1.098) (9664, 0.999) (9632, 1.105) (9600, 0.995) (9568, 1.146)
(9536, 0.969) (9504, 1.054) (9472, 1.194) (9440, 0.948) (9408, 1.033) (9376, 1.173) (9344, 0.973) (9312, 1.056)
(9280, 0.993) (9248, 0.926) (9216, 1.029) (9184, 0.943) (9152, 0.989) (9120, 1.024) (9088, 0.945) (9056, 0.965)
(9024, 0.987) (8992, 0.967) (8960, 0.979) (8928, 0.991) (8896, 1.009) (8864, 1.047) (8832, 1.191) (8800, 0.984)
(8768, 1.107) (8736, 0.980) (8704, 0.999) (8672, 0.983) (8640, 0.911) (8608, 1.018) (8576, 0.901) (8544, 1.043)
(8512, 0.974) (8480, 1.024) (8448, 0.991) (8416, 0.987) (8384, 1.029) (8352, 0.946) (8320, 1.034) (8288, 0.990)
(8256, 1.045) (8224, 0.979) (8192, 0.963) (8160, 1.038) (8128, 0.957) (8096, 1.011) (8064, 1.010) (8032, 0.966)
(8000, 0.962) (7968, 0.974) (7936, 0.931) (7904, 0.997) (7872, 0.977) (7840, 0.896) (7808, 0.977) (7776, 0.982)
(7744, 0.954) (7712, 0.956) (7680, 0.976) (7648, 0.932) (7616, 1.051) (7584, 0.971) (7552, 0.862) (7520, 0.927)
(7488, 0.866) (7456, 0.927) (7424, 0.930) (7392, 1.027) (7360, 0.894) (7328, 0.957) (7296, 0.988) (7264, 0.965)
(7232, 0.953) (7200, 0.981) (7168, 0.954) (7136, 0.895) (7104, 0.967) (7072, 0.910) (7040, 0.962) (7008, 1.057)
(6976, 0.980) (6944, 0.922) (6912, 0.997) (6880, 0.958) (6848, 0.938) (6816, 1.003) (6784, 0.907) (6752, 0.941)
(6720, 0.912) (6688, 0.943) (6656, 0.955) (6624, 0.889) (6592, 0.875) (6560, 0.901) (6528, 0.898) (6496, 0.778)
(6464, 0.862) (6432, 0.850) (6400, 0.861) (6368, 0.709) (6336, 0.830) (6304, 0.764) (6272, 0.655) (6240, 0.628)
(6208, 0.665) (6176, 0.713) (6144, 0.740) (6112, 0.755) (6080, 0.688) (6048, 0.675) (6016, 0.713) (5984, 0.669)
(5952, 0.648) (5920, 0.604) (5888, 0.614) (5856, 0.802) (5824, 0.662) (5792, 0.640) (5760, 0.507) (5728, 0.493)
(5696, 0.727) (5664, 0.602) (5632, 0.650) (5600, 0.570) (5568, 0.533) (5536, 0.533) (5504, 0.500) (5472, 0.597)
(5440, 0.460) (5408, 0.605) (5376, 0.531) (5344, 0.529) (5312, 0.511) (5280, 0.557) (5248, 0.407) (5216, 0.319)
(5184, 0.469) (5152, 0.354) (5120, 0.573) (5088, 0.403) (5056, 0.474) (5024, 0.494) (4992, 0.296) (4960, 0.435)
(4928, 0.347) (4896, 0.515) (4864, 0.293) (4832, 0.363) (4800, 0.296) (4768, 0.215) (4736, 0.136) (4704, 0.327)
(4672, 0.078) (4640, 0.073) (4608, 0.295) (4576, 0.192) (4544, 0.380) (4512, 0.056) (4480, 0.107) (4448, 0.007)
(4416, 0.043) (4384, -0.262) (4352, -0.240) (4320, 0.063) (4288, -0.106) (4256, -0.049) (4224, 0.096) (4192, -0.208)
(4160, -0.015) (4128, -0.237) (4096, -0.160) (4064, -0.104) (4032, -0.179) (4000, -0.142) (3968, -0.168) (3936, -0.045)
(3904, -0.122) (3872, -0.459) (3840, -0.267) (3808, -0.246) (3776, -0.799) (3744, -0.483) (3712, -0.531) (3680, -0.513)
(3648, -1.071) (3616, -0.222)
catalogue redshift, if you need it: 0.45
